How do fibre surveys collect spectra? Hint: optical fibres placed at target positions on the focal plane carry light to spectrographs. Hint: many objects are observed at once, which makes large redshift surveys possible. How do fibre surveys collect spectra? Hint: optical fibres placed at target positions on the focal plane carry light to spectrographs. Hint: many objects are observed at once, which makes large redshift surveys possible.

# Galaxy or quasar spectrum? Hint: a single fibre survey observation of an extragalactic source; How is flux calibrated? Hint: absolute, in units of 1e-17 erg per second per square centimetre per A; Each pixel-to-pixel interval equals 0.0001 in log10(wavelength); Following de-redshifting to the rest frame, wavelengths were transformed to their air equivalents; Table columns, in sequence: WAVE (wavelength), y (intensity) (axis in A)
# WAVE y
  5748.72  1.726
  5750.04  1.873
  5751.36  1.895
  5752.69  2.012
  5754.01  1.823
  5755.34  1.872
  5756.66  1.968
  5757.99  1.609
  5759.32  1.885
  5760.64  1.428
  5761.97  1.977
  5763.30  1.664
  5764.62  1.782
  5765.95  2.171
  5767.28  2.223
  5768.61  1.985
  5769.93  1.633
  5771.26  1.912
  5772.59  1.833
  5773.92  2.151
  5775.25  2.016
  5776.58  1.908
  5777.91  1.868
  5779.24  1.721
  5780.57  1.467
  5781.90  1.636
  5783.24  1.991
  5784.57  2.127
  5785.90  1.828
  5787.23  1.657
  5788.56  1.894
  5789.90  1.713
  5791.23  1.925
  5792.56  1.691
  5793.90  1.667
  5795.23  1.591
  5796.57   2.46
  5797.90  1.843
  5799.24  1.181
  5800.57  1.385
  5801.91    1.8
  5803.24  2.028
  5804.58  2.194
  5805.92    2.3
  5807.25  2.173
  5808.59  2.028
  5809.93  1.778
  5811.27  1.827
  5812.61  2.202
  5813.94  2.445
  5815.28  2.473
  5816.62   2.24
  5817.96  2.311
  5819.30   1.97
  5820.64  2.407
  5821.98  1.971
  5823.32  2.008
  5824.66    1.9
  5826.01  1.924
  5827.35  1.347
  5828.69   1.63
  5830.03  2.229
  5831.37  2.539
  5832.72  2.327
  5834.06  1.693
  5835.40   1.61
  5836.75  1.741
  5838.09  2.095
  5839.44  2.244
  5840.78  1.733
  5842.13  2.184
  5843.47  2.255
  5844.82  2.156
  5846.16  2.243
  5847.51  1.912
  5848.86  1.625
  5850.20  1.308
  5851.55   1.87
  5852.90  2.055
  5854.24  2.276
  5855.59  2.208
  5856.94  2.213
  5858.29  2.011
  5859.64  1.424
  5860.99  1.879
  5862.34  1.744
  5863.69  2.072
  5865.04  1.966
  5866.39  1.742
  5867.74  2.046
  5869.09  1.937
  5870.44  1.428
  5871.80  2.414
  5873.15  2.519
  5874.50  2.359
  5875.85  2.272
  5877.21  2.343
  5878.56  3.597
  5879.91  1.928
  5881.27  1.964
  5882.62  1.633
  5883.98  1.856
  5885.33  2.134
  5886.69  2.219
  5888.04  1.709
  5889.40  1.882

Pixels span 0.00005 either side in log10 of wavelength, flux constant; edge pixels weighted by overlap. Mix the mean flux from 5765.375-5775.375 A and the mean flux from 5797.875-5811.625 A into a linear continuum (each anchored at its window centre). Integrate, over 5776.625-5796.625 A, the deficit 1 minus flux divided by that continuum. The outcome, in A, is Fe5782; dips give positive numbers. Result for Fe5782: 1.4 A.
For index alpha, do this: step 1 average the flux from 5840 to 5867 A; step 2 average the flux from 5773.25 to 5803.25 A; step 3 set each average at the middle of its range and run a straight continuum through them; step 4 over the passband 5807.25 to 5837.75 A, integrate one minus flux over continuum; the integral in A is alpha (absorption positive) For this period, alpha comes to -2.5 A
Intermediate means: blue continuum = 1.8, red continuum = 1.95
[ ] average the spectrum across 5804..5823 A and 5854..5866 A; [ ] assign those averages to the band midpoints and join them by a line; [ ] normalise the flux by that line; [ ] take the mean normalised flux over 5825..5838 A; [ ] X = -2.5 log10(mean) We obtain 0.10 mag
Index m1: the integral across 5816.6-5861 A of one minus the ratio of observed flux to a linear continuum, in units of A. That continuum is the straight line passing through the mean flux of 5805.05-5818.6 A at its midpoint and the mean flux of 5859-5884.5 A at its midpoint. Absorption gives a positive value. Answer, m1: 2.95 A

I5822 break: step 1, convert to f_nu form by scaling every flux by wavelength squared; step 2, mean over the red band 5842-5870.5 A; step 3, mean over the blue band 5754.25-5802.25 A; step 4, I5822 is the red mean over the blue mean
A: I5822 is 1.1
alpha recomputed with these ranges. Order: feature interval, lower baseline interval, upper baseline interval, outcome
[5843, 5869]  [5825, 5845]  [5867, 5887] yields 1.6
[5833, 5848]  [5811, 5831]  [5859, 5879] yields 0.6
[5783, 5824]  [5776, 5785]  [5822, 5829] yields -4.0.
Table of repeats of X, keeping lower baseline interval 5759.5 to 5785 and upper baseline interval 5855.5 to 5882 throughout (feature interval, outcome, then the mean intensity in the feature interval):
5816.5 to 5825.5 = -0.06 mag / 2.1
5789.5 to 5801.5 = 0.12 mag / 1.72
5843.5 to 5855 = 0.06 mag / 1.95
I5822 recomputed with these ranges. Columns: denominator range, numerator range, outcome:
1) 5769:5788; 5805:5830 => 1.13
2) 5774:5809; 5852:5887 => 1.15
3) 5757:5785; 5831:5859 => 1.11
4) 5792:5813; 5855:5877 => 1.10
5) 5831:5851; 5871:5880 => 1.29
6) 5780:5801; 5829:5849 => 1.18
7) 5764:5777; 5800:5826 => 1.07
